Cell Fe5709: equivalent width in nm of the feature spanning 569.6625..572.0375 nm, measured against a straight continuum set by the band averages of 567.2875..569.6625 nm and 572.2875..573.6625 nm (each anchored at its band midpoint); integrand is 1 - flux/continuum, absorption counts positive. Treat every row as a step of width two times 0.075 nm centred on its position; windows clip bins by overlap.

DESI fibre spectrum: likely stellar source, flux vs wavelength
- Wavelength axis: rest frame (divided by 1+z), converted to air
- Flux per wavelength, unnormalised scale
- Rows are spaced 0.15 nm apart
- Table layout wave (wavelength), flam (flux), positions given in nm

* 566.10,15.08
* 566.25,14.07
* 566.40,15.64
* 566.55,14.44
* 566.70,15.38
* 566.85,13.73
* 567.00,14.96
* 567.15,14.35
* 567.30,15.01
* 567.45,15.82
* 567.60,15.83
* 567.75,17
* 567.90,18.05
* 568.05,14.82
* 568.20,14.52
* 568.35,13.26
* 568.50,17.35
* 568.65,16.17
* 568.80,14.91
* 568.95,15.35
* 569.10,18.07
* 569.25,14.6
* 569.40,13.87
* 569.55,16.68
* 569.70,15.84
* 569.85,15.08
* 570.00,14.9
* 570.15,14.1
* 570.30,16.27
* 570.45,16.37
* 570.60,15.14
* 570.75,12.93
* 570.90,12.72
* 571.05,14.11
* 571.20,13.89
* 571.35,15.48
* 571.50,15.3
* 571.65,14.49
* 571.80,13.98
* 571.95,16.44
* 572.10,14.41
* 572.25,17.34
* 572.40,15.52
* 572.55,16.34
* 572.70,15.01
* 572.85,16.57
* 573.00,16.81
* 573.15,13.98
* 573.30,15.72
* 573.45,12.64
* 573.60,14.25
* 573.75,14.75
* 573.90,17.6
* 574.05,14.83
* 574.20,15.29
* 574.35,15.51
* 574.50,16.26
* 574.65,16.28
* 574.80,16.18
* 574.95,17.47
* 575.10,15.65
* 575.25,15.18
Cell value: 0.106 nm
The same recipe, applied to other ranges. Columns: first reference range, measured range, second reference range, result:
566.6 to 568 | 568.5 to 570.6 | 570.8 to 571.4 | -0.146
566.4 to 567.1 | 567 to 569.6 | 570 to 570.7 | -0.107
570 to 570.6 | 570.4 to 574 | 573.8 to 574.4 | 0.126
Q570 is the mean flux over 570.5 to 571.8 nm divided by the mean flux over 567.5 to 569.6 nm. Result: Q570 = 0.9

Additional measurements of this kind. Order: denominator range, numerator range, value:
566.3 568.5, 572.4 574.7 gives 1.01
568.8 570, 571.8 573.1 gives 1.02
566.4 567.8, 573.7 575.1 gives 1.06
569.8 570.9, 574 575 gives 1.08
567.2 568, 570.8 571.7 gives 0.88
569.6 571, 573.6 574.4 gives 1.04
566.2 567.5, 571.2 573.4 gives 1.04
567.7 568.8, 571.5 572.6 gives 0.98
